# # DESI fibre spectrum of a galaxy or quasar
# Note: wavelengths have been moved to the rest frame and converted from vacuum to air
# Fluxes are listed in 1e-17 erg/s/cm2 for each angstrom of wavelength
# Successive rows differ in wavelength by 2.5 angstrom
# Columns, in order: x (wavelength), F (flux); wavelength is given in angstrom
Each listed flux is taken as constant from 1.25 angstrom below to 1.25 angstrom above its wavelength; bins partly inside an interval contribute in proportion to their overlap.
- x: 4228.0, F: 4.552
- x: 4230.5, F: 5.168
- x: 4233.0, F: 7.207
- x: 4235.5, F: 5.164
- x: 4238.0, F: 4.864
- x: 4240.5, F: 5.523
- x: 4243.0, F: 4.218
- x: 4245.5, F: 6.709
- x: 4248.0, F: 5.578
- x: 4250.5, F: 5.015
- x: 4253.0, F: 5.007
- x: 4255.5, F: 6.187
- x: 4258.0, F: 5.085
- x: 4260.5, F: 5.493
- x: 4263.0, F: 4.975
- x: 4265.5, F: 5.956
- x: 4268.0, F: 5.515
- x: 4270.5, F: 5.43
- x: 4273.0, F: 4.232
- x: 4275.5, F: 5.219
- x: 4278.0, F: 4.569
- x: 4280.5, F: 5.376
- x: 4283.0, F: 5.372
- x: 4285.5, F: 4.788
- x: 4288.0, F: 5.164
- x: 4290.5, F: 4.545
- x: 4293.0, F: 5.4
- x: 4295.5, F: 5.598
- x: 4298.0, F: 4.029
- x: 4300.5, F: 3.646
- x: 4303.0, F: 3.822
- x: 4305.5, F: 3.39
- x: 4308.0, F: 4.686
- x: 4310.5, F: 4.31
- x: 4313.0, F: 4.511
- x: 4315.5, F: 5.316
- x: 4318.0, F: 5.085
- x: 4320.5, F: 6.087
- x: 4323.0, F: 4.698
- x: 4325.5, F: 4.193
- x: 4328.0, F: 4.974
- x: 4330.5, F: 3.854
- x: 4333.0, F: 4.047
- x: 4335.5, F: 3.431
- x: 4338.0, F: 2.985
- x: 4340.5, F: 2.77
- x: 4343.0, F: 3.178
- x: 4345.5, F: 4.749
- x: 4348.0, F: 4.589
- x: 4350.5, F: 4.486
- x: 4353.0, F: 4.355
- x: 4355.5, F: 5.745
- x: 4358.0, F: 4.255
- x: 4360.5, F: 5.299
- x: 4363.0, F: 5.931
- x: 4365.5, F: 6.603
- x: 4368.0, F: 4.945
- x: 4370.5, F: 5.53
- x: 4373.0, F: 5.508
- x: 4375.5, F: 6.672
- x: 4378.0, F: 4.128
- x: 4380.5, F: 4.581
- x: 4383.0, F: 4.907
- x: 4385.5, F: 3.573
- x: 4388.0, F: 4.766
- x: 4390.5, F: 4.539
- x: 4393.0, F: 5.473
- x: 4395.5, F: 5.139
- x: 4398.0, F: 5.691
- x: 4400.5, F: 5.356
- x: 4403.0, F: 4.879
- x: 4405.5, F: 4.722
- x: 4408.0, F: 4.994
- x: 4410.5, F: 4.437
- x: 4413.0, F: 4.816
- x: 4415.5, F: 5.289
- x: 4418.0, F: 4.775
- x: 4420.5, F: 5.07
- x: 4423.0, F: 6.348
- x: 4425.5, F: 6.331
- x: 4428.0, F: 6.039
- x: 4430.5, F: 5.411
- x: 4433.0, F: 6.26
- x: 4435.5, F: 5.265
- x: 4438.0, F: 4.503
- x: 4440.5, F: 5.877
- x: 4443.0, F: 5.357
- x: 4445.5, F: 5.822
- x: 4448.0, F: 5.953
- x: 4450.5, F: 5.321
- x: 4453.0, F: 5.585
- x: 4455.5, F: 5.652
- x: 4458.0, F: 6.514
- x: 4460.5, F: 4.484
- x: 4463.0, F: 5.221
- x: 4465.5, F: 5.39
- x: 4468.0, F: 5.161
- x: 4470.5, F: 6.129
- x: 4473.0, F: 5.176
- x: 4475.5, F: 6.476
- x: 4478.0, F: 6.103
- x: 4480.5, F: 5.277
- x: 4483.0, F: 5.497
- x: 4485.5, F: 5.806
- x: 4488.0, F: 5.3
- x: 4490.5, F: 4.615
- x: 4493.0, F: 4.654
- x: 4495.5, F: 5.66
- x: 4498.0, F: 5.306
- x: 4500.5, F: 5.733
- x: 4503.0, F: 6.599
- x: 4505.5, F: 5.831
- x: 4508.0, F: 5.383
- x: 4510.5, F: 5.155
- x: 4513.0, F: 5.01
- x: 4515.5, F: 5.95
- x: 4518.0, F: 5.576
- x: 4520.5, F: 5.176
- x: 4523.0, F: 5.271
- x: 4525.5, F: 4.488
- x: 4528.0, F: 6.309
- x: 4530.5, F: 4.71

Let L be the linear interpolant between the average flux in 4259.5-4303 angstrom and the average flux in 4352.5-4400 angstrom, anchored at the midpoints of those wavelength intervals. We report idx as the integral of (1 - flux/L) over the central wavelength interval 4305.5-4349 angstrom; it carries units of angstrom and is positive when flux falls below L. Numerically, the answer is 6.6 angstrom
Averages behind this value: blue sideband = 4.98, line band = 4.29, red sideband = 5.15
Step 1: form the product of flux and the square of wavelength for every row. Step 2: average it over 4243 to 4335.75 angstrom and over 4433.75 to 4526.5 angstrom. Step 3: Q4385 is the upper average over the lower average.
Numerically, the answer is 1.22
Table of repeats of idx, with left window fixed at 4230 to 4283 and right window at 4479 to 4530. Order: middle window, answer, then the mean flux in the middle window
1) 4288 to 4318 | 4.7 angstrom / 4.53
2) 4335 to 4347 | 4.3 angstrom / 3.45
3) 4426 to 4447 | -0.8 angstrom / 5.6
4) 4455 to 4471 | -0.2 angstrom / 5.47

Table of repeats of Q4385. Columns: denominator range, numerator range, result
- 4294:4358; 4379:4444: 1.24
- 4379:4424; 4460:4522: 1.15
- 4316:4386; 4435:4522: 1.24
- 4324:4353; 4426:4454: 1.48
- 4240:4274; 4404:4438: 1.07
